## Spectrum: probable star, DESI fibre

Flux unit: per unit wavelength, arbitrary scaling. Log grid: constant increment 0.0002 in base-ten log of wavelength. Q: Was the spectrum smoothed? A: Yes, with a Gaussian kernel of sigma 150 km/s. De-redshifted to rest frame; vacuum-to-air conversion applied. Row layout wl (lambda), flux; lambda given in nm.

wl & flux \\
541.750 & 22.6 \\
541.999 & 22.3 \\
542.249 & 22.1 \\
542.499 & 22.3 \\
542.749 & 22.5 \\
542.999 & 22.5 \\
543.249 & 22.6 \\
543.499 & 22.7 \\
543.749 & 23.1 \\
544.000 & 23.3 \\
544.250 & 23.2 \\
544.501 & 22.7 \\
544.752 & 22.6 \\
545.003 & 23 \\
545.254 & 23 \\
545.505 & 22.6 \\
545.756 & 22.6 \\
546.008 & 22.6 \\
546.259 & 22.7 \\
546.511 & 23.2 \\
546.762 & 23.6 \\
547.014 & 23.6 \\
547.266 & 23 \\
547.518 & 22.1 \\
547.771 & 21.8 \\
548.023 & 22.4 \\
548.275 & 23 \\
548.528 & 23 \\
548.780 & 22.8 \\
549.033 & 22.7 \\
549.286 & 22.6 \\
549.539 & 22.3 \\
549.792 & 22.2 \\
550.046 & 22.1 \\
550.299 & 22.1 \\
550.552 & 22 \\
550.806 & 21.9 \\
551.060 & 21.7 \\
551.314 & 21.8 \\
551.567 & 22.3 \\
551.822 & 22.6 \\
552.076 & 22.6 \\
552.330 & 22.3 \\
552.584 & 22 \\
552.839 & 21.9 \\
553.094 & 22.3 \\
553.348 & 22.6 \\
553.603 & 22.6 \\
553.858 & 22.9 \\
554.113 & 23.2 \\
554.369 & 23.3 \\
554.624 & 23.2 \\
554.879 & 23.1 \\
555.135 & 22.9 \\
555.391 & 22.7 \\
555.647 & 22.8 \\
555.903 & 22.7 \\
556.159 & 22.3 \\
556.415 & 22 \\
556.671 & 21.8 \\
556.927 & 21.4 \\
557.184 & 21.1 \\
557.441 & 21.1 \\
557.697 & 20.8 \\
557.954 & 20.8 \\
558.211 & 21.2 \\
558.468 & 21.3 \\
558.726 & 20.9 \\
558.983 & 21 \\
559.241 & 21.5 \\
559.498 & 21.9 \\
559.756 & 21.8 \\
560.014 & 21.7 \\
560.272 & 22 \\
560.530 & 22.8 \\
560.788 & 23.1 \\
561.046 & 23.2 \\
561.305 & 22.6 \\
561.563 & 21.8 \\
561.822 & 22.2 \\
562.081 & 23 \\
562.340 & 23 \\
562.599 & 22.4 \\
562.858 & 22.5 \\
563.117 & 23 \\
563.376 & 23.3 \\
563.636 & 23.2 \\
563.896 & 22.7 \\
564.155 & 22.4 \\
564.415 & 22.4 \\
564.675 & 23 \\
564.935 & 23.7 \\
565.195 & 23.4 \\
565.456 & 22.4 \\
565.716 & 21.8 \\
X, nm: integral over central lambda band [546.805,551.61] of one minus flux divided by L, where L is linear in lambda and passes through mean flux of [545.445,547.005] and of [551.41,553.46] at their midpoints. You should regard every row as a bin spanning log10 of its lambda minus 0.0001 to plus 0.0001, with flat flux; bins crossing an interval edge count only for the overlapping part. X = 0.05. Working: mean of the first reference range 23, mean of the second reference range 22.3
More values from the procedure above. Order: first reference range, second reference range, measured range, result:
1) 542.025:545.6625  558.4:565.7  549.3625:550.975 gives 0.037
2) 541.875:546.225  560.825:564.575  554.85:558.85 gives 0.163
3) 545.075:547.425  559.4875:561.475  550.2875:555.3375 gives 0.053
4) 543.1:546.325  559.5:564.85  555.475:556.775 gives 0.019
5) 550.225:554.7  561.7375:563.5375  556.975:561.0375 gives 0.192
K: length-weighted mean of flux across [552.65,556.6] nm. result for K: 22.7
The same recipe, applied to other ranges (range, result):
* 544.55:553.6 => 22.5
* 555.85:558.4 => 21.5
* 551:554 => 22.3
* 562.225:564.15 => 22.8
